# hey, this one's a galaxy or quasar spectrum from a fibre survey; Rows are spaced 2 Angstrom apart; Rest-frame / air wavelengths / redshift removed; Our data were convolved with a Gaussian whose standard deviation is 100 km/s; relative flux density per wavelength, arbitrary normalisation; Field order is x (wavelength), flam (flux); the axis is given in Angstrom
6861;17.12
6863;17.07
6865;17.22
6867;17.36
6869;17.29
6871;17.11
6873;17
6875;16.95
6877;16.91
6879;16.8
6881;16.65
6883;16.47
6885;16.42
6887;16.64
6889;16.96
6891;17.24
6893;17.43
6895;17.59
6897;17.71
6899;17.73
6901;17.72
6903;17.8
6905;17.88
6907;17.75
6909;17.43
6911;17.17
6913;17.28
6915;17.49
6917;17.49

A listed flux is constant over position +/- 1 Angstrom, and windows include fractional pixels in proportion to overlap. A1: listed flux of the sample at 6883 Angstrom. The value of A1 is 16.47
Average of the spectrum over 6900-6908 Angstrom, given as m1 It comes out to 17.8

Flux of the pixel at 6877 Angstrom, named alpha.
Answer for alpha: 16.91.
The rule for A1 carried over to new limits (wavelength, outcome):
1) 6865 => 17.22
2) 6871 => 17.11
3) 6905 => 17.88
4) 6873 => 17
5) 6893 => 17.43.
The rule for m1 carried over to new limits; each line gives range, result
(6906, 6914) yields 17.4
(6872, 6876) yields 17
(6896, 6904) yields 17.7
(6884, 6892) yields 16.8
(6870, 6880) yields 17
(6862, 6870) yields 17.2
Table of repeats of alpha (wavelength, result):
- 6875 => 16.95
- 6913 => 17.28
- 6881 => 16.65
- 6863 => 17.07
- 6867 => 17.36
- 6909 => 17.43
